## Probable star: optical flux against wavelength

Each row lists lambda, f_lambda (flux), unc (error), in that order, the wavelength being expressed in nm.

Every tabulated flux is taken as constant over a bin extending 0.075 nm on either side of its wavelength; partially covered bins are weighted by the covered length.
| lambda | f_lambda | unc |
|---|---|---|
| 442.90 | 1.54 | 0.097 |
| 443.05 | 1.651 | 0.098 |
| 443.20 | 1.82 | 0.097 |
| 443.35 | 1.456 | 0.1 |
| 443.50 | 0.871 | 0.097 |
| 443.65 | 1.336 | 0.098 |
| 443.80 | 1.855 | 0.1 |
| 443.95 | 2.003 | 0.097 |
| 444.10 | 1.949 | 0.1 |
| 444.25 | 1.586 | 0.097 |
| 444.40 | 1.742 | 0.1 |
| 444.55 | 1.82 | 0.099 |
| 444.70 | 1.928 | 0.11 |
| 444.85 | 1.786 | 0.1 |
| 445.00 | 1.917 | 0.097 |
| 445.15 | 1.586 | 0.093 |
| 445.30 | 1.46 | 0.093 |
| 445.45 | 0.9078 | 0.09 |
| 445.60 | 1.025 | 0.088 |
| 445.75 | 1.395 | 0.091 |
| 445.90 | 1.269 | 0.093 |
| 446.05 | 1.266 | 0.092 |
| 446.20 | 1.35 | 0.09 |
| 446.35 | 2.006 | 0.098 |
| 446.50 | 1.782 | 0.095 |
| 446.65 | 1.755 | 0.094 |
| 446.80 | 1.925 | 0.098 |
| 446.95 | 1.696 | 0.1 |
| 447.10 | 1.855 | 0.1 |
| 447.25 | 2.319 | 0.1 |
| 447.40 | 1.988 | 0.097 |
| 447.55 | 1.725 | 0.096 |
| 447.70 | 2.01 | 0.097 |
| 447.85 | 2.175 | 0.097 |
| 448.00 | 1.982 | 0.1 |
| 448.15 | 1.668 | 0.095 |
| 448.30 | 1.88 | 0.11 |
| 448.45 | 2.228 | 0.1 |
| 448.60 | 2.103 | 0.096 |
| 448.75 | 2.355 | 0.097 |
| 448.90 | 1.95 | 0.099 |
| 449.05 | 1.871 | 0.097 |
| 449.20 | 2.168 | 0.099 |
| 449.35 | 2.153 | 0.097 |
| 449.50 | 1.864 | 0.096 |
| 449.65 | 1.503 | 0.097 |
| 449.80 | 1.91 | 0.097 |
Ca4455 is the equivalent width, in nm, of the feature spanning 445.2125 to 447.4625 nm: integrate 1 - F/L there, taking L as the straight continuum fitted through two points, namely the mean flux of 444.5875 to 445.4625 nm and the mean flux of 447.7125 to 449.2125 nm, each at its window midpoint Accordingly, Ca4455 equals 0.26 nm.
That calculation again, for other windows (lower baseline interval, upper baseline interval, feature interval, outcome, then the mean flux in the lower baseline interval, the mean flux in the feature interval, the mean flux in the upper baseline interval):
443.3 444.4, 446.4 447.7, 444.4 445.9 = 0.152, 1.59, 1.53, 1.89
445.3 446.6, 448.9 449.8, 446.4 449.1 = -0.484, 1.39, 1.96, 1.91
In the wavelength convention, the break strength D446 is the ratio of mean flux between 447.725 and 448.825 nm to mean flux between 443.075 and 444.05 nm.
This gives 1.31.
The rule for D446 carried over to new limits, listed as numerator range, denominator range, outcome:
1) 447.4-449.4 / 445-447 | 1.34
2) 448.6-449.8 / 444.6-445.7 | 1.31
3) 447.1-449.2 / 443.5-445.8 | 1.26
